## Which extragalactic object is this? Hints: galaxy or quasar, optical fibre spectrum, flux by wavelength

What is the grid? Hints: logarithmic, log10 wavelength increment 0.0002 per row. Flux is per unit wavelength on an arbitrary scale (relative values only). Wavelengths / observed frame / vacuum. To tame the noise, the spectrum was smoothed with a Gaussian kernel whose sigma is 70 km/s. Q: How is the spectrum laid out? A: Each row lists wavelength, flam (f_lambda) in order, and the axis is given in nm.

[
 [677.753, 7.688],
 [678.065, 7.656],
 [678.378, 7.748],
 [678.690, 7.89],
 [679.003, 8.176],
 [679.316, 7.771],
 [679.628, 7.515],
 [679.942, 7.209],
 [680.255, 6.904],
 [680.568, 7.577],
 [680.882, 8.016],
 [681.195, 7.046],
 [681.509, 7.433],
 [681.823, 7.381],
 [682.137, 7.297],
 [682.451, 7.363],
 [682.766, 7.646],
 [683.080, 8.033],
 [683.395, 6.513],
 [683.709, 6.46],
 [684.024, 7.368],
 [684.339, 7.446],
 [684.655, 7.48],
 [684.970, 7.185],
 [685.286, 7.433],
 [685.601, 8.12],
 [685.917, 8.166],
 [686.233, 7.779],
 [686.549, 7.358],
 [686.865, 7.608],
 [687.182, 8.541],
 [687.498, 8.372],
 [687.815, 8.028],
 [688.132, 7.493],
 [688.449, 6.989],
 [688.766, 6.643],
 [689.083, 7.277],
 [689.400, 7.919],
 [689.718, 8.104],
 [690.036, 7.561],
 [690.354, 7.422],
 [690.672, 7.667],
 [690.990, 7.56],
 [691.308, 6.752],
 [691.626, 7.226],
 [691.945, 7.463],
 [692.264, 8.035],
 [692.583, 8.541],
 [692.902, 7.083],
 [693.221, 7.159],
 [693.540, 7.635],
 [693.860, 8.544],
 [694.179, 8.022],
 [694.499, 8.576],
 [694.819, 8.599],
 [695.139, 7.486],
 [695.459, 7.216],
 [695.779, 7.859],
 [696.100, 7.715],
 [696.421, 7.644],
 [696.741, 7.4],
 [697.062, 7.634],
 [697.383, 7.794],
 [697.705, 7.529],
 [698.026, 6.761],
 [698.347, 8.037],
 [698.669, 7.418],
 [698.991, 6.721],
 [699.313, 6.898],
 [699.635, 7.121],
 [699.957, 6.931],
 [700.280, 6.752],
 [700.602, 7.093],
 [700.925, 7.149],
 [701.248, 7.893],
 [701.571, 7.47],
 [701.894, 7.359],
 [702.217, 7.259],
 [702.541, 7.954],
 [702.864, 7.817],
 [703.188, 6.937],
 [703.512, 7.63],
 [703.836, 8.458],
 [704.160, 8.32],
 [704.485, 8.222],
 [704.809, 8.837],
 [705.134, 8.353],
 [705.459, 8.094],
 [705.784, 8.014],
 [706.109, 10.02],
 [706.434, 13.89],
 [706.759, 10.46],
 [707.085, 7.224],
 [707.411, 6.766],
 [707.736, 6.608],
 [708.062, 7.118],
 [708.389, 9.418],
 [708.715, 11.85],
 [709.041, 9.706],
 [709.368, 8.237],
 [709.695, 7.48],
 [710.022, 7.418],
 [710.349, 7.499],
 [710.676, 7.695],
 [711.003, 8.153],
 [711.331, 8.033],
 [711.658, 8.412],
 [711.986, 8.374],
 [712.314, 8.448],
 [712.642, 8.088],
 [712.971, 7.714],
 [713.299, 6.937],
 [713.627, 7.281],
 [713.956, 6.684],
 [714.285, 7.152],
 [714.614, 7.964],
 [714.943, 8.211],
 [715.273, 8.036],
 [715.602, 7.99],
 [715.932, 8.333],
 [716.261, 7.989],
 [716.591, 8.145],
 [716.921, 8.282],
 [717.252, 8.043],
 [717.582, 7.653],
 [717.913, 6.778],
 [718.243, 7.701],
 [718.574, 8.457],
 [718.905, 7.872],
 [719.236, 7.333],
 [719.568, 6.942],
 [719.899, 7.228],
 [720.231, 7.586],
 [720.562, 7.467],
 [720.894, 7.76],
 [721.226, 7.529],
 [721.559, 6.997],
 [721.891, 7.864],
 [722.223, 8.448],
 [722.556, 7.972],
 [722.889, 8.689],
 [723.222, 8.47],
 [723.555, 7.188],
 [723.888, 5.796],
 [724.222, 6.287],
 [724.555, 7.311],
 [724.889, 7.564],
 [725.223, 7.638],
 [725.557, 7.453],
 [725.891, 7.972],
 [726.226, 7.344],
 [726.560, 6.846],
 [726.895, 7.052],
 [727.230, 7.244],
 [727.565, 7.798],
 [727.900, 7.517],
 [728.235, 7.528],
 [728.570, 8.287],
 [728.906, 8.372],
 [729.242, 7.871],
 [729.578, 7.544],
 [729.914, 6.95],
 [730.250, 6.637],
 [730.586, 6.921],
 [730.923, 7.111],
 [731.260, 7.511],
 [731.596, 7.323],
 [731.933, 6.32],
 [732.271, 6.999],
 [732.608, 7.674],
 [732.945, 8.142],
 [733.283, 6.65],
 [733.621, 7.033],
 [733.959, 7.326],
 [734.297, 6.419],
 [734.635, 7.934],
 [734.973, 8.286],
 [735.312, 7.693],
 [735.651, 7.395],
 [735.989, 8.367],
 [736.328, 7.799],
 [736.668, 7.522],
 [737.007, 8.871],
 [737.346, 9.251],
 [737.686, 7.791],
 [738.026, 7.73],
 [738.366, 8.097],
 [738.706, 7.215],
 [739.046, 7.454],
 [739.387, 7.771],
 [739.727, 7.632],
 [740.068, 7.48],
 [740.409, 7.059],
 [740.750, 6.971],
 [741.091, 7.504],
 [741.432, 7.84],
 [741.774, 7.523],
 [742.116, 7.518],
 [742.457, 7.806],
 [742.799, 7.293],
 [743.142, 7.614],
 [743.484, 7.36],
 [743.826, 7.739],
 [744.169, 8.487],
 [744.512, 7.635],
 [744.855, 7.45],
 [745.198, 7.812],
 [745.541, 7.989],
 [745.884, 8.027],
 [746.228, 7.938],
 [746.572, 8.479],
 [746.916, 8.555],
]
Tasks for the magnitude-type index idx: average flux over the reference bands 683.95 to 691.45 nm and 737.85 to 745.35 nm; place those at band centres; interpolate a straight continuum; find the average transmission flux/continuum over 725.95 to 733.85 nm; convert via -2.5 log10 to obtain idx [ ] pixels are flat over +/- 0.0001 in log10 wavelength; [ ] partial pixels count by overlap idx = 0.04 mag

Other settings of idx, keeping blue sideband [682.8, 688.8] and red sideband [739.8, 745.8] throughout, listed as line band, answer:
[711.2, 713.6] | -0.05 mag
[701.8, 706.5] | -0.11 mag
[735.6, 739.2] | -0.05 mag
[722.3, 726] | 0.01 mag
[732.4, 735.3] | 0.02 mag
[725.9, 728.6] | 0.02 mag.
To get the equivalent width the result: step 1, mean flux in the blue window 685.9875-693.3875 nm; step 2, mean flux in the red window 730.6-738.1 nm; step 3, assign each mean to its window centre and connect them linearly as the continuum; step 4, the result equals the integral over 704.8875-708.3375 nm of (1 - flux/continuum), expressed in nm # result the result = -0.50 nm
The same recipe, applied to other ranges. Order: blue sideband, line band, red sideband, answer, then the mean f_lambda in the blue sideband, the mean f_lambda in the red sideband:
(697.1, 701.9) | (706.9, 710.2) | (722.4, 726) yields -0.38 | 7.27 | 7.48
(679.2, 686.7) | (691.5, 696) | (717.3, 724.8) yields -0.22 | 7.44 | 7.52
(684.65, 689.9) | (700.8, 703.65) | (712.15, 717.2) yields 0.09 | 7.68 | 7.82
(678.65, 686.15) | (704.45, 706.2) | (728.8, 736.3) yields -0.27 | 7.47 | 7.39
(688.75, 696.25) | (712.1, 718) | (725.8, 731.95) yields -0.22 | 7.69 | 7.39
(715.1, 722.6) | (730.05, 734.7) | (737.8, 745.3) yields 0.32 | 7.75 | 7.59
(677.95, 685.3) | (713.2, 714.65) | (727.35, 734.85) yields 0.05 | 7.44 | 7.36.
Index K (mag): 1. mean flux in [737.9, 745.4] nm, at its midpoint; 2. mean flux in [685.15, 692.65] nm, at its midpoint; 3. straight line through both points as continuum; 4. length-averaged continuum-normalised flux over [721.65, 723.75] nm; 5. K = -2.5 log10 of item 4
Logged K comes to -0.06 mag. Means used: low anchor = 7.66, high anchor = 7.59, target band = 8.04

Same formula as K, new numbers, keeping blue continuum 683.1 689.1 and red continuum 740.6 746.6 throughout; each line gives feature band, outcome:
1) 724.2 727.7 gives 0.042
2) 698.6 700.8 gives 0.086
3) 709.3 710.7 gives -0.005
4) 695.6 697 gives -0.015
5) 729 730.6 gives 0.057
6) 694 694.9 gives -0.116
